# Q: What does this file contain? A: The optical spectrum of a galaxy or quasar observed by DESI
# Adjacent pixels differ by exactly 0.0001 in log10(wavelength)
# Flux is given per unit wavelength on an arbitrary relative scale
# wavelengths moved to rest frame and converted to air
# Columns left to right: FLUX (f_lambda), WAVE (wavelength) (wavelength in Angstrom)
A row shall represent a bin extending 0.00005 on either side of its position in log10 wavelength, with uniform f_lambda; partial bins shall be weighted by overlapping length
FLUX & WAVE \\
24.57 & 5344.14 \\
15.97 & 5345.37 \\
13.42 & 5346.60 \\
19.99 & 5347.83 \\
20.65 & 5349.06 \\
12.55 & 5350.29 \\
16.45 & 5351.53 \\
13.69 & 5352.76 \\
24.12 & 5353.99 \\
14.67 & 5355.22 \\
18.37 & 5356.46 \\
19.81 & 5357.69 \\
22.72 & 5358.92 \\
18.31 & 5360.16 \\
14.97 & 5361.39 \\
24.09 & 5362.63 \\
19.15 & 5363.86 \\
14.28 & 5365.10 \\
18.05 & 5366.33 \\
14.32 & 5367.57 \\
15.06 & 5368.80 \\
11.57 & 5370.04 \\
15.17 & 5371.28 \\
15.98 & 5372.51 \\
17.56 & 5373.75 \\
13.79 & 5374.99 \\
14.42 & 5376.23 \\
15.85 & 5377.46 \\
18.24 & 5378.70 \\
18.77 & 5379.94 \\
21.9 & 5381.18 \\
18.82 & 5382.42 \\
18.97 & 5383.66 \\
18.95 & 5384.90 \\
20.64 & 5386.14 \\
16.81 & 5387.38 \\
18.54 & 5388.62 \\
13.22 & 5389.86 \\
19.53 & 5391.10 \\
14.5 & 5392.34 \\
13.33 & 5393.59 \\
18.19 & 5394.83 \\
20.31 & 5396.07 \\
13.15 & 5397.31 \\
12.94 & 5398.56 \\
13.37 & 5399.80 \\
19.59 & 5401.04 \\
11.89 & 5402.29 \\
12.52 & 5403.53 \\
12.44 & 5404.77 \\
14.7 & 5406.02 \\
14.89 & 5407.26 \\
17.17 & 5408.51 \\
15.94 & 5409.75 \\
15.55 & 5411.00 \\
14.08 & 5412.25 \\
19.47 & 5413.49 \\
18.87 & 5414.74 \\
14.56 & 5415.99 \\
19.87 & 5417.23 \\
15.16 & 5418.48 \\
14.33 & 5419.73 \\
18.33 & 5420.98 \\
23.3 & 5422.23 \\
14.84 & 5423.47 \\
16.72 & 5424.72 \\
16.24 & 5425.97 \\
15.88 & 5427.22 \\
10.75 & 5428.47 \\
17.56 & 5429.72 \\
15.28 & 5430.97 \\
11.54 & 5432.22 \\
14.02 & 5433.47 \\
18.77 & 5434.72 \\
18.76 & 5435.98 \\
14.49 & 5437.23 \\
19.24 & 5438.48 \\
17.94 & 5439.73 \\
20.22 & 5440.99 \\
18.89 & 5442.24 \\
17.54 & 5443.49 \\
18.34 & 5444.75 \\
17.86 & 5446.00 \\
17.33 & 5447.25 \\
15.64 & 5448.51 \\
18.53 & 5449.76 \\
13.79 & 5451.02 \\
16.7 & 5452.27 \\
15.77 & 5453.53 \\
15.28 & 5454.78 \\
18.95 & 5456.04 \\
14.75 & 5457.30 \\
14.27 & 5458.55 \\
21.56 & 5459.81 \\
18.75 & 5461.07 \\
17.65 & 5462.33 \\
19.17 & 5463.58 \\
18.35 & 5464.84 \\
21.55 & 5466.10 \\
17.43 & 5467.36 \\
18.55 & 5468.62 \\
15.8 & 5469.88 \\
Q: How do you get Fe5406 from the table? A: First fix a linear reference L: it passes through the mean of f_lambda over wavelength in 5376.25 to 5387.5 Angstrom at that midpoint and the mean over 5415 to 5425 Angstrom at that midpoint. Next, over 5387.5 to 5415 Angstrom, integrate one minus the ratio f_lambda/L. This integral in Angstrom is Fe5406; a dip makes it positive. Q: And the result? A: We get 3.51 Angstrom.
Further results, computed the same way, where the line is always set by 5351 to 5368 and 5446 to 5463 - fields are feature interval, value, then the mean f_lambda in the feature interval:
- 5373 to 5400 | 1.3 Angstrom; 16.9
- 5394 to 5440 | 3.7 Angstrom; 16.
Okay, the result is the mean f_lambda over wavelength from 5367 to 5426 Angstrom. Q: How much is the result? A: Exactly 16.3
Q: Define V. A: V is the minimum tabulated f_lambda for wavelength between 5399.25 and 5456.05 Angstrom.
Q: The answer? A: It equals 10.75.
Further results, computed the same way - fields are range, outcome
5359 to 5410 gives 11.57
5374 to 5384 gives 13.79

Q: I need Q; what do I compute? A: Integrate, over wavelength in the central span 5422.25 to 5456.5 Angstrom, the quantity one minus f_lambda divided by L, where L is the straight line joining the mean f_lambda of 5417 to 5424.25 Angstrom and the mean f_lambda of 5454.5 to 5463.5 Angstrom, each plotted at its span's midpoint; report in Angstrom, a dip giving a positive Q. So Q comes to 1.6 Angstrom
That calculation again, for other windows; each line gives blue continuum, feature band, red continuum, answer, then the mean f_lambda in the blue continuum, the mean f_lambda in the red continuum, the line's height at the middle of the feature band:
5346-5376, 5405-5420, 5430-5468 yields 0.88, 17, 17.3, 17.2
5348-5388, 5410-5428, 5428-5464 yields 0.24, 17.5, 16.9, 17.1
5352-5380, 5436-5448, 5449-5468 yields -0.41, 17.1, 17.5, 17.4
